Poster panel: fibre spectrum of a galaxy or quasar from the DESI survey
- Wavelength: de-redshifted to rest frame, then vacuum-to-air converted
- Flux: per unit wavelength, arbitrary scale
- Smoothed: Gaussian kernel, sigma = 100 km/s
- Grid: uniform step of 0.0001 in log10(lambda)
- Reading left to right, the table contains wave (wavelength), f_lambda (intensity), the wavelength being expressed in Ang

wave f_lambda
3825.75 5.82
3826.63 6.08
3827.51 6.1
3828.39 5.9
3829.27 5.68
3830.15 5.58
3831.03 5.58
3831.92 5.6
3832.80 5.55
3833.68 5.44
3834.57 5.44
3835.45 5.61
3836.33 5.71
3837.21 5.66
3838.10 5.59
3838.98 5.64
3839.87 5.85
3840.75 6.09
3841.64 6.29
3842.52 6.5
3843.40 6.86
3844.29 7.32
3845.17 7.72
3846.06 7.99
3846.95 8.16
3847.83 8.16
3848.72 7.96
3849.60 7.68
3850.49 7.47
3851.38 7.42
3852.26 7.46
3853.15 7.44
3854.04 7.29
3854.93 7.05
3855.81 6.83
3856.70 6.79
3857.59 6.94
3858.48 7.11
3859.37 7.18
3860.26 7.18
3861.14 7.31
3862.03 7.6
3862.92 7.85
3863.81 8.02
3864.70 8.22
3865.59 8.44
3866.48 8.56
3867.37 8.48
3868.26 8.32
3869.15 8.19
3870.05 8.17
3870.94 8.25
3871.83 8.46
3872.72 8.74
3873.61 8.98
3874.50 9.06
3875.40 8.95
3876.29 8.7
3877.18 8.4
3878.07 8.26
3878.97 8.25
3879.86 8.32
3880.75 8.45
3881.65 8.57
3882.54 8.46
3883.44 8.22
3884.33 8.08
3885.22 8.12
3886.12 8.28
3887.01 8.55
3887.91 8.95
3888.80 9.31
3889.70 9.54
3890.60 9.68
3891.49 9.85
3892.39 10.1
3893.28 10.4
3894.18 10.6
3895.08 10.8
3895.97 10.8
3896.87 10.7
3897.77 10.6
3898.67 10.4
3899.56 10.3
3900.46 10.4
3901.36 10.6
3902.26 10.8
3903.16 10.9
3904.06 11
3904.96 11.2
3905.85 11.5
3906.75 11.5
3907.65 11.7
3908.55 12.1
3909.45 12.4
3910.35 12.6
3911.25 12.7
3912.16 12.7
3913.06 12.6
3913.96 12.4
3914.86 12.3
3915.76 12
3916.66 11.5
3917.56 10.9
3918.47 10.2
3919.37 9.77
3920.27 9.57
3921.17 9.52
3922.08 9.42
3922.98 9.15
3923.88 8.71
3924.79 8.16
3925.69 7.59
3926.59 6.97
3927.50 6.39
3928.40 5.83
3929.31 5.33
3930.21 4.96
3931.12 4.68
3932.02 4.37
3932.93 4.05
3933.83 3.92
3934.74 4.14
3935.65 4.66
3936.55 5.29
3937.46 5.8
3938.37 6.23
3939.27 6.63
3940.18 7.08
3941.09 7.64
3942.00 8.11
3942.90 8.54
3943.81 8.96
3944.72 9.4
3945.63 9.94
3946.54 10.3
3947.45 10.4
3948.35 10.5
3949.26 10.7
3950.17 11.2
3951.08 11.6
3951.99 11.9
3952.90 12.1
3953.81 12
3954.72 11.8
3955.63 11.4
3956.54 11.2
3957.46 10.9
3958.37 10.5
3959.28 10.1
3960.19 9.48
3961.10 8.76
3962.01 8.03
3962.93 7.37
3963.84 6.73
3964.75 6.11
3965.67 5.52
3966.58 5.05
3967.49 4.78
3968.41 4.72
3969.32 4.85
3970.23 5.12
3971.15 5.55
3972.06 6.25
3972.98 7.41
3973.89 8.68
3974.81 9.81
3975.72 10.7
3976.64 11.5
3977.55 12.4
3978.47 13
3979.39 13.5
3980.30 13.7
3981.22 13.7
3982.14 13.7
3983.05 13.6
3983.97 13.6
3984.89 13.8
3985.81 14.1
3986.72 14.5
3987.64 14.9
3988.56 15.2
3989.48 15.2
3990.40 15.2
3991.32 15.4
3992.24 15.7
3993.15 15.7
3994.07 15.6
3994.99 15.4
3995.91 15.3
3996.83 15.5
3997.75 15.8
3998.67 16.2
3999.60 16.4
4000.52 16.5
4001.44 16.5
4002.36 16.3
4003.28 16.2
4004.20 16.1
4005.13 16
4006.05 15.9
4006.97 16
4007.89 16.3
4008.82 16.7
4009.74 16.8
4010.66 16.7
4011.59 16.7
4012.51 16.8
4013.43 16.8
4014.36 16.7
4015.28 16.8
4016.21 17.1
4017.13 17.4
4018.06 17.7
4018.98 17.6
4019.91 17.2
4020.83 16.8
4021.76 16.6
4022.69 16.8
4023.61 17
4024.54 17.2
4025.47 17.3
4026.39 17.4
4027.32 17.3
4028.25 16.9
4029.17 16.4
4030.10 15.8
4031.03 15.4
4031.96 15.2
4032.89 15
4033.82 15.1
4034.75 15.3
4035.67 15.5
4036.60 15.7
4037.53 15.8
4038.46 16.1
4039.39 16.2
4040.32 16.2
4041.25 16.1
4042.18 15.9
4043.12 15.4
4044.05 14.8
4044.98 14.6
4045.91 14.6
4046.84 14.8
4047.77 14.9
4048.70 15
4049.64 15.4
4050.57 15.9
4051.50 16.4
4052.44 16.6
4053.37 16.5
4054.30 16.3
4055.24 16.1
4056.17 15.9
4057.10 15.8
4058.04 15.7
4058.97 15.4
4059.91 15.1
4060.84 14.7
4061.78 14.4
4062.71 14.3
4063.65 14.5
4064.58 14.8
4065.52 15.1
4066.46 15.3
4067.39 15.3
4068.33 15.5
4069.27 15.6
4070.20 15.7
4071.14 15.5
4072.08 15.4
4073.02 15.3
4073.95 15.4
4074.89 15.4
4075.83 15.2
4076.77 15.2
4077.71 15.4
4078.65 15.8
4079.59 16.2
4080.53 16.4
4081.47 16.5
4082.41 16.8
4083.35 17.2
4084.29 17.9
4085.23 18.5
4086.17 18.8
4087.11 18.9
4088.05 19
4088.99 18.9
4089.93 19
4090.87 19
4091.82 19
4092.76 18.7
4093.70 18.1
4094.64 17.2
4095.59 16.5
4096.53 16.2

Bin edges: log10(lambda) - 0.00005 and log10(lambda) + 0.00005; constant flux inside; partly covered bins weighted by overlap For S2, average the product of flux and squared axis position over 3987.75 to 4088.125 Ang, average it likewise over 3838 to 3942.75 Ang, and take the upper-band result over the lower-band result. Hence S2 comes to 2.03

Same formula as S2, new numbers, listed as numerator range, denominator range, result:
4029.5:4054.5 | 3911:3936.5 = 2.00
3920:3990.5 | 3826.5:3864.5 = 1.44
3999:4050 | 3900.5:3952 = 1.87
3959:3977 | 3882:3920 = 0.71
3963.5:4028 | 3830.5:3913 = 1.74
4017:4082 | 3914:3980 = 1.95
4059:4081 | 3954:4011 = 1.29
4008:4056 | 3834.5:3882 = 2.34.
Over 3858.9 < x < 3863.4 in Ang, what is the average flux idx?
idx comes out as 7.43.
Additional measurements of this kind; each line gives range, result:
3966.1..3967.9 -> 4.95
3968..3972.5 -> 5.31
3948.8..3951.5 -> 11.2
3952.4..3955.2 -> 12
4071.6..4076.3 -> 15.3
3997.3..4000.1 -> 16.1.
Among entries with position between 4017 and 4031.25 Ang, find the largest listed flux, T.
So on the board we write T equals 17.7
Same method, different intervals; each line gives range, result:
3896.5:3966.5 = 12.7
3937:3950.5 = 11.2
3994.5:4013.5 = 16.8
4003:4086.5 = 18.8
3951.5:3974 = 12.1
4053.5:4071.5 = 16.3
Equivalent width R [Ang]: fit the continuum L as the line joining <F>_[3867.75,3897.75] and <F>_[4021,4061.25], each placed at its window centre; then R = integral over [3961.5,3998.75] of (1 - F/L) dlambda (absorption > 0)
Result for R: 5.5 Ang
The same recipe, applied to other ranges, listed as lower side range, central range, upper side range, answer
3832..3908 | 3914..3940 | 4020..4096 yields 7.6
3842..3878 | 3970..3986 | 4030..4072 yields 1.8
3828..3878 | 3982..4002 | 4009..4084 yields -2.5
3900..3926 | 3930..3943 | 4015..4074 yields 6.8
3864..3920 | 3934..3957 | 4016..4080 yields 5.7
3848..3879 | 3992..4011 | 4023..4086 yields -3.4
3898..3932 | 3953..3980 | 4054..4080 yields 6.8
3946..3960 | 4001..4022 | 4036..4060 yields -4.2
